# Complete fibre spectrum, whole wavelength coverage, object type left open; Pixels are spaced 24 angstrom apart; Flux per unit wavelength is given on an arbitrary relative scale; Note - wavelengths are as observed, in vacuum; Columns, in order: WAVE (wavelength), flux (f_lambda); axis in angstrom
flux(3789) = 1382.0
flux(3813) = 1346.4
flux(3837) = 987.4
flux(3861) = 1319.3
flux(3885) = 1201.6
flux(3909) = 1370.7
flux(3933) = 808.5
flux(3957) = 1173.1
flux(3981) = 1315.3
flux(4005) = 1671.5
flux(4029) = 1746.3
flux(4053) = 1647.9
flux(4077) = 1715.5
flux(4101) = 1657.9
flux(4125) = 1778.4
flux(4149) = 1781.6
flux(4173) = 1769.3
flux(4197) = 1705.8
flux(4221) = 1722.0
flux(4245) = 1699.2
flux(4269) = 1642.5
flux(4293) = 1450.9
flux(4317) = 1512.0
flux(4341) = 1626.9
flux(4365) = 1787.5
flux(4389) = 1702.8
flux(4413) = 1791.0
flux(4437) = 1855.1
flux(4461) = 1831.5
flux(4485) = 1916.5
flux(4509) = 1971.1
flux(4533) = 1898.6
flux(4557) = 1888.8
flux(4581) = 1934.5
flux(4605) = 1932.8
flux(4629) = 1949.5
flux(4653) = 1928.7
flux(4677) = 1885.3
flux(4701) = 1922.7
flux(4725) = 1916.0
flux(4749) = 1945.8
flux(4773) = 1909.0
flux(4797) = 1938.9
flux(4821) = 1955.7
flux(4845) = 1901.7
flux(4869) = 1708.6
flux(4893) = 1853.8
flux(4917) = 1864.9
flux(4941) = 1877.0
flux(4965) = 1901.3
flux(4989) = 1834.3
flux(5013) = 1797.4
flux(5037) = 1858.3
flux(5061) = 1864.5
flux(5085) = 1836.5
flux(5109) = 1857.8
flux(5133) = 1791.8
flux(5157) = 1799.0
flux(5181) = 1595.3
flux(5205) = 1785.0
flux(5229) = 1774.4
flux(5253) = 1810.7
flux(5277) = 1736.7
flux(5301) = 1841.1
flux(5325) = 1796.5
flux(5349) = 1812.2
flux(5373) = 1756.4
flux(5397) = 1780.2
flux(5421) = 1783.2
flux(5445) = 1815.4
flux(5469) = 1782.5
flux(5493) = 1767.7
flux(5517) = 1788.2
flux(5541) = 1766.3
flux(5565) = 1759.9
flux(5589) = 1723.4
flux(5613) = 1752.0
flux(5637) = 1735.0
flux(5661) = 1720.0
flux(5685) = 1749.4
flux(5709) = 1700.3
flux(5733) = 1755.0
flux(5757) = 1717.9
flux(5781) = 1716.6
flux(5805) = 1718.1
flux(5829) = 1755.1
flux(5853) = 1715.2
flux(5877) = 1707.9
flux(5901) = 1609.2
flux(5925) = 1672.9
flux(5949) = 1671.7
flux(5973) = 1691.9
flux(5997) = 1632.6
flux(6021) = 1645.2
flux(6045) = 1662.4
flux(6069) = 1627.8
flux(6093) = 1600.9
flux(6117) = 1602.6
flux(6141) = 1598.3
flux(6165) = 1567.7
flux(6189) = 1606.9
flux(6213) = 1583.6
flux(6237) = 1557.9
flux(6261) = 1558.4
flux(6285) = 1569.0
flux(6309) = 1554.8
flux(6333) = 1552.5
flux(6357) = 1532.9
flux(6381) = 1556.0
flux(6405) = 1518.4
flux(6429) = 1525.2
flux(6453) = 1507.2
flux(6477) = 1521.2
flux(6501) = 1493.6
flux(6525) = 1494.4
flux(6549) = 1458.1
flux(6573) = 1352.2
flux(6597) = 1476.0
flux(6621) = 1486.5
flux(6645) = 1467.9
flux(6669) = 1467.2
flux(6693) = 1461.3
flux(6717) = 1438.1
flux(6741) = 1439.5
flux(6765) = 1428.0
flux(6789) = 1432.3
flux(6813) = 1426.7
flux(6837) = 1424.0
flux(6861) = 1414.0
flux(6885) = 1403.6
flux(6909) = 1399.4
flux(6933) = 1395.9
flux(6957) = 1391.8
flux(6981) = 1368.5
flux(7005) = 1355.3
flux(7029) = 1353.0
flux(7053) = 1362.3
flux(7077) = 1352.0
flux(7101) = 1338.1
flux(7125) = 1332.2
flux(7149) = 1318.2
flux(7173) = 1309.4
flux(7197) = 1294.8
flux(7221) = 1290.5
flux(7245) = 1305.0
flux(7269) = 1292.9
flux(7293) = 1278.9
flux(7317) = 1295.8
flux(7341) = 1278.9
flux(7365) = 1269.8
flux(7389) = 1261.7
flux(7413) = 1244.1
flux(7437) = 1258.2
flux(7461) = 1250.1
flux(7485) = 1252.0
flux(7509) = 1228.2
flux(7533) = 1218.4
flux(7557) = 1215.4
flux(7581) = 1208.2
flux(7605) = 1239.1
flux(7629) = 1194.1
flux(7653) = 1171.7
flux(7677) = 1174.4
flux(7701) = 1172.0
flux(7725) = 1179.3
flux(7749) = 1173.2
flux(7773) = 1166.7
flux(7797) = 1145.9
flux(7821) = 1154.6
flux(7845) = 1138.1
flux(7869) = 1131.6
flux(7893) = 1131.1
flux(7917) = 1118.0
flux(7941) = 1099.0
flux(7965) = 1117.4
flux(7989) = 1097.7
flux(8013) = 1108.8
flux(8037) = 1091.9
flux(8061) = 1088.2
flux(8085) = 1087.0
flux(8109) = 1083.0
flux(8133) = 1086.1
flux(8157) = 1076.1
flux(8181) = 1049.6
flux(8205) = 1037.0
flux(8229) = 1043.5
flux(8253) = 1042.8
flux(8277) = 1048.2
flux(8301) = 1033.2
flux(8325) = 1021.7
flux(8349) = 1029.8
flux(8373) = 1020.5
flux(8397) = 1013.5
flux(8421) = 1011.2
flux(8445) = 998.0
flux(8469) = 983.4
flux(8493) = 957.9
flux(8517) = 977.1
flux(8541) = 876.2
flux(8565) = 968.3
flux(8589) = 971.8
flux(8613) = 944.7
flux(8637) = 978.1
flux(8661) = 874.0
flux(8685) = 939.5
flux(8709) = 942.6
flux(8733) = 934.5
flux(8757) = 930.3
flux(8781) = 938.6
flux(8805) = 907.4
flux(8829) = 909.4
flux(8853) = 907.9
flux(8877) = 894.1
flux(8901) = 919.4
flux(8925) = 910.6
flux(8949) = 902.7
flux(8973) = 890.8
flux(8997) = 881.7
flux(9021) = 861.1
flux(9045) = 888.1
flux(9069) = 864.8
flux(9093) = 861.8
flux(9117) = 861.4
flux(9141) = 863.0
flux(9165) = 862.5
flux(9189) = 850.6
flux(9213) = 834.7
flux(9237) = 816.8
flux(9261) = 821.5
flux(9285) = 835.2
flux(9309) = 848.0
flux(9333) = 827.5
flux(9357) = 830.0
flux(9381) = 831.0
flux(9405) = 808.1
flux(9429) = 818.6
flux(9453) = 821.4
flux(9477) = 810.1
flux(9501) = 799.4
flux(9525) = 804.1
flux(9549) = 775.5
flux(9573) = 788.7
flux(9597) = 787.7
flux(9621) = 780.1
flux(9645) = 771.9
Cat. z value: 0.000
